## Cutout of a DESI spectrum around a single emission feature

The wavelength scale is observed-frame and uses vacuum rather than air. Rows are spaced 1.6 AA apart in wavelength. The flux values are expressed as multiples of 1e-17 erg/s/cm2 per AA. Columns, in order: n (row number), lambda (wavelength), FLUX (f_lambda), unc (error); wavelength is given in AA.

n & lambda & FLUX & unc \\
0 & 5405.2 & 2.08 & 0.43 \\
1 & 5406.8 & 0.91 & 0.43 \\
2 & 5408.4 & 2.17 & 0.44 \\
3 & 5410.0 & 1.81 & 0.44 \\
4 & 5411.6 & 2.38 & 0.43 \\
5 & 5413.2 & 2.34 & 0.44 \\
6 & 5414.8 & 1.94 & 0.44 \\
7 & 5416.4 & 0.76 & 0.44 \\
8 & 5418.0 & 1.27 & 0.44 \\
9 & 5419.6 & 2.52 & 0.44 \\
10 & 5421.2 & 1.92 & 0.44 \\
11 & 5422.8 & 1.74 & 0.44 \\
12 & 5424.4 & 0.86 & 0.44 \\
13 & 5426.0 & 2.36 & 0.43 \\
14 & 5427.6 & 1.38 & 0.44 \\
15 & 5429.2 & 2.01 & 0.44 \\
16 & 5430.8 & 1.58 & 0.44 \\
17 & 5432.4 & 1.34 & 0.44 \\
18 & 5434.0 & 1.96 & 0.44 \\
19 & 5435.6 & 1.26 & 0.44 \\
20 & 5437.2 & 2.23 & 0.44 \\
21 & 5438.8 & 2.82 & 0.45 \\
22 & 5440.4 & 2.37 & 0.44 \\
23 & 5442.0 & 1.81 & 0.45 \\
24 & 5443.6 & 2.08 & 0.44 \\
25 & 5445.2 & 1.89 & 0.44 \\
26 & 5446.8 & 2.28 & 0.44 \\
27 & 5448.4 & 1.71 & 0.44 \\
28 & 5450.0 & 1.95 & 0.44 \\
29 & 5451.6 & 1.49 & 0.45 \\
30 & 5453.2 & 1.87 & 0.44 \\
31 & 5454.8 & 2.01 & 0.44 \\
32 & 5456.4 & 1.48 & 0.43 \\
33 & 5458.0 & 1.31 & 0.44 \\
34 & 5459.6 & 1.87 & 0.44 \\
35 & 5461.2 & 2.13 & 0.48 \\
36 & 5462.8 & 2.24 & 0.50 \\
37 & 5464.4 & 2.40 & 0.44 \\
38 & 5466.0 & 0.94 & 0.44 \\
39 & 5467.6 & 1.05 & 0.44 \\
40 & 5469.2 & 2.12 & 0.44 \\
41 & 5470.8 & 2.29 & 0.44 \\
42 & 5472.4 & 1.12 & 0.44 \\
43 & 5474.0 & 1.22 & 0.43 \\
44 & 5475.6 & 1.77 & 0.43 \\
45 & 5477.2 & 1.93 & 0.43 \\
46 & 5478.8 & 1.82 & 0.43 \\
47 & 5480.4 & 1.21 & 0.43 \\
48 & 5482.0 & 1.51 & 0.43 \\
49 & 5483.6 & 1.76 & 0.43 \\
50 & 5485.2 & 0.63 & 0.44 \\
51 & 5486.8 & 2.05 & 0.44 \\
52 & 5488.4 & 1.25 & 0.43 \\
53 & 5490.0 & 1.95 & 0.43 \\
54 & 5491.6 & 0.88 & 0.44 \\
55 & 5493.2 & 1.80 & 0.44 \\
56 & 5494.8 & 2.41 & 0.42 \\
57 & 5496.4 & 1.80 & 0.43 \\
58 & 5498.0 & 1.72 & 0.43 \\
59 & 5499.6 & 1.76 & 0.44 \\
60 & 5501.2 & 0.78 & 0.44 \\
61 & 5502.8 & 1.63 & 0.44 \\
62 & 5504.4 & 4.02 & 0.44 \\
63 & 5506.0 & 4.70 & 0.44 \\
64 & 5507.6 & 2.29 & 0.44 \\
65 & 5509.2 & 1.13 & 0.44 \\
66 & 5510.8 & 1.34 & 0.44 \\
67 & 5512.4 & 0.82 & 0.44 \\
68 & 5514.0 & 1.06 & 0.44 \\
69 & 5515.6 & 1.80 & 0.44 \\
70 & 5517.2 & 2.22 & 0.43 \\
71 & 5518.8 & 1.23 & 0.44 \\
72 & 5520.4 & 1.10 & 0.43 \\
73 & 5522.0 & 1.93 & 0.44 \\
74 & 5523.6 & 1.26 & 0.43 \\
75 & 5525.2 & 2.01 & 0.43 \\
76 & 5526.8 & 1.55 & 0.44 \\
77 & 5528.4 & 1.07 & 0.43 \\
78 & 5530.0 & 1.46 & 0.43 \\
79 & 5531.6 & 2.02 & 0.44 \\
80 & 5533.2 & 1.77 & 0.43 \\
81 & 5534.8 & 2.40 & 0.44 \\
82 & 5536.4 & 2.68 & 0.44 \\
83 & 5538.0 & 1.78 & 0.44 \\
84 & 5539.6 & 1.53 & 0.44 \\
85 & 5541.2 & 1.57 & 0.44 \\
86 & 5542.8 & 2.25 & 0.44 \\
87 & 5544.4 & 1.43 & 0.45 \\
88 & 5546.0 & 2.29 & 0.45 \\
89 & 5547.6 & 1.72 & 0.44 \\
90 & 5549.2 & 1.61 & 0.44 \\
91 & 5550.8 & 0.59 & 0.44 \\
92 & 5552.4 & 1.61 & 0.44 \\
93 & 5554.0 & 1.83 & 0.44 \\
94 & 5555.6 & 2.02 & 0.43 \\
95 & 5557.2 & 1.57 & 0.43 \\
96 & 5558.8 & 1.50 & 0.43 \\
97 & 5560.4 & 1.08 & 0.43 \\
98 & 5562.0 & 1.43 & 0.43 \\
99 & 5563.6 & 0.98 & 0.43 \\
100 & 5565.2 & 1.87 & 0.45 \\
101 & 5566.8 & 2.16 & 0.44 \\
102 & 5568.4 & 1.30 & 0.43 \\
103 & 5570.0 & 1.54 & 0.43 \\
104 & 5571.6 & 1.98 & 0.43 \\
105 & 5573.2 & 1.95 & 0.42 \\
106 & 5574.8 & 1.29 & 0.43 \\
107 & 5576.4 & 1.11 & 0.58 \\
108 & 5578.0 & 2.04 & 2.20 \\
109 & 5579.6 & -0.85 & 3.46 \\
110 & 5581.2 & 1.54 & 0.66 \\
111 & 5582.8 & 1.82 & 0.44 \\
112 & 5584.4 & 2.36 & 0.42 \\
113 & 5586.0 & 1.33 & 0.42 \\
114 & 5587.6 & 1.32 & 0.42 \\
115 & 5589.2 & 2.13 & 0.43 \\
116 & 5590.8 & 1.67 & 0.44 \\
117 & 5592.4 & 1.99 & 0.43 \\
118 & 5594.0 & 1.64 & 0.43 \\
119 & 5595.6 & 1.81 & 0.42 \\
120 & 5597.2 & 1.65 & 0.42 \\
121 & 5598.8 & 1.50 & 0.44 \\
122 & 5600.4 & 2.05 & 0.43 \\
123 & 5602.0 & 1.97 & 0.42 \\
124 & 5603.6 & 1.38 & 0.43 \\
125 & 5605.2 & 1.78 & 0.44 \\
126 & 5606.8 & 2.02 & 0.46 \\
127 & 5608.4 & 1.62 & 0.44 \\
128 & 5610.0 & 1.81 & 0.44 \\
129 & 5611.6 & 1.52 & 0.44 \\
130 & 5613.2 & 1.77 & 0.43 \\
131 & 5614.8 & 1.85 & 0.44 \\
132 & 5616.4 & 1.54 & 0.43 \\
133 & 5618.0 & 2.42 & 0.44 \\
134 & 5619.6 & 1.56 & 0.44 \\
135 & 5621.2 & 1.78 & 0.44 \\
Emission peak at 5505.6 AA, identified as Hgamma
